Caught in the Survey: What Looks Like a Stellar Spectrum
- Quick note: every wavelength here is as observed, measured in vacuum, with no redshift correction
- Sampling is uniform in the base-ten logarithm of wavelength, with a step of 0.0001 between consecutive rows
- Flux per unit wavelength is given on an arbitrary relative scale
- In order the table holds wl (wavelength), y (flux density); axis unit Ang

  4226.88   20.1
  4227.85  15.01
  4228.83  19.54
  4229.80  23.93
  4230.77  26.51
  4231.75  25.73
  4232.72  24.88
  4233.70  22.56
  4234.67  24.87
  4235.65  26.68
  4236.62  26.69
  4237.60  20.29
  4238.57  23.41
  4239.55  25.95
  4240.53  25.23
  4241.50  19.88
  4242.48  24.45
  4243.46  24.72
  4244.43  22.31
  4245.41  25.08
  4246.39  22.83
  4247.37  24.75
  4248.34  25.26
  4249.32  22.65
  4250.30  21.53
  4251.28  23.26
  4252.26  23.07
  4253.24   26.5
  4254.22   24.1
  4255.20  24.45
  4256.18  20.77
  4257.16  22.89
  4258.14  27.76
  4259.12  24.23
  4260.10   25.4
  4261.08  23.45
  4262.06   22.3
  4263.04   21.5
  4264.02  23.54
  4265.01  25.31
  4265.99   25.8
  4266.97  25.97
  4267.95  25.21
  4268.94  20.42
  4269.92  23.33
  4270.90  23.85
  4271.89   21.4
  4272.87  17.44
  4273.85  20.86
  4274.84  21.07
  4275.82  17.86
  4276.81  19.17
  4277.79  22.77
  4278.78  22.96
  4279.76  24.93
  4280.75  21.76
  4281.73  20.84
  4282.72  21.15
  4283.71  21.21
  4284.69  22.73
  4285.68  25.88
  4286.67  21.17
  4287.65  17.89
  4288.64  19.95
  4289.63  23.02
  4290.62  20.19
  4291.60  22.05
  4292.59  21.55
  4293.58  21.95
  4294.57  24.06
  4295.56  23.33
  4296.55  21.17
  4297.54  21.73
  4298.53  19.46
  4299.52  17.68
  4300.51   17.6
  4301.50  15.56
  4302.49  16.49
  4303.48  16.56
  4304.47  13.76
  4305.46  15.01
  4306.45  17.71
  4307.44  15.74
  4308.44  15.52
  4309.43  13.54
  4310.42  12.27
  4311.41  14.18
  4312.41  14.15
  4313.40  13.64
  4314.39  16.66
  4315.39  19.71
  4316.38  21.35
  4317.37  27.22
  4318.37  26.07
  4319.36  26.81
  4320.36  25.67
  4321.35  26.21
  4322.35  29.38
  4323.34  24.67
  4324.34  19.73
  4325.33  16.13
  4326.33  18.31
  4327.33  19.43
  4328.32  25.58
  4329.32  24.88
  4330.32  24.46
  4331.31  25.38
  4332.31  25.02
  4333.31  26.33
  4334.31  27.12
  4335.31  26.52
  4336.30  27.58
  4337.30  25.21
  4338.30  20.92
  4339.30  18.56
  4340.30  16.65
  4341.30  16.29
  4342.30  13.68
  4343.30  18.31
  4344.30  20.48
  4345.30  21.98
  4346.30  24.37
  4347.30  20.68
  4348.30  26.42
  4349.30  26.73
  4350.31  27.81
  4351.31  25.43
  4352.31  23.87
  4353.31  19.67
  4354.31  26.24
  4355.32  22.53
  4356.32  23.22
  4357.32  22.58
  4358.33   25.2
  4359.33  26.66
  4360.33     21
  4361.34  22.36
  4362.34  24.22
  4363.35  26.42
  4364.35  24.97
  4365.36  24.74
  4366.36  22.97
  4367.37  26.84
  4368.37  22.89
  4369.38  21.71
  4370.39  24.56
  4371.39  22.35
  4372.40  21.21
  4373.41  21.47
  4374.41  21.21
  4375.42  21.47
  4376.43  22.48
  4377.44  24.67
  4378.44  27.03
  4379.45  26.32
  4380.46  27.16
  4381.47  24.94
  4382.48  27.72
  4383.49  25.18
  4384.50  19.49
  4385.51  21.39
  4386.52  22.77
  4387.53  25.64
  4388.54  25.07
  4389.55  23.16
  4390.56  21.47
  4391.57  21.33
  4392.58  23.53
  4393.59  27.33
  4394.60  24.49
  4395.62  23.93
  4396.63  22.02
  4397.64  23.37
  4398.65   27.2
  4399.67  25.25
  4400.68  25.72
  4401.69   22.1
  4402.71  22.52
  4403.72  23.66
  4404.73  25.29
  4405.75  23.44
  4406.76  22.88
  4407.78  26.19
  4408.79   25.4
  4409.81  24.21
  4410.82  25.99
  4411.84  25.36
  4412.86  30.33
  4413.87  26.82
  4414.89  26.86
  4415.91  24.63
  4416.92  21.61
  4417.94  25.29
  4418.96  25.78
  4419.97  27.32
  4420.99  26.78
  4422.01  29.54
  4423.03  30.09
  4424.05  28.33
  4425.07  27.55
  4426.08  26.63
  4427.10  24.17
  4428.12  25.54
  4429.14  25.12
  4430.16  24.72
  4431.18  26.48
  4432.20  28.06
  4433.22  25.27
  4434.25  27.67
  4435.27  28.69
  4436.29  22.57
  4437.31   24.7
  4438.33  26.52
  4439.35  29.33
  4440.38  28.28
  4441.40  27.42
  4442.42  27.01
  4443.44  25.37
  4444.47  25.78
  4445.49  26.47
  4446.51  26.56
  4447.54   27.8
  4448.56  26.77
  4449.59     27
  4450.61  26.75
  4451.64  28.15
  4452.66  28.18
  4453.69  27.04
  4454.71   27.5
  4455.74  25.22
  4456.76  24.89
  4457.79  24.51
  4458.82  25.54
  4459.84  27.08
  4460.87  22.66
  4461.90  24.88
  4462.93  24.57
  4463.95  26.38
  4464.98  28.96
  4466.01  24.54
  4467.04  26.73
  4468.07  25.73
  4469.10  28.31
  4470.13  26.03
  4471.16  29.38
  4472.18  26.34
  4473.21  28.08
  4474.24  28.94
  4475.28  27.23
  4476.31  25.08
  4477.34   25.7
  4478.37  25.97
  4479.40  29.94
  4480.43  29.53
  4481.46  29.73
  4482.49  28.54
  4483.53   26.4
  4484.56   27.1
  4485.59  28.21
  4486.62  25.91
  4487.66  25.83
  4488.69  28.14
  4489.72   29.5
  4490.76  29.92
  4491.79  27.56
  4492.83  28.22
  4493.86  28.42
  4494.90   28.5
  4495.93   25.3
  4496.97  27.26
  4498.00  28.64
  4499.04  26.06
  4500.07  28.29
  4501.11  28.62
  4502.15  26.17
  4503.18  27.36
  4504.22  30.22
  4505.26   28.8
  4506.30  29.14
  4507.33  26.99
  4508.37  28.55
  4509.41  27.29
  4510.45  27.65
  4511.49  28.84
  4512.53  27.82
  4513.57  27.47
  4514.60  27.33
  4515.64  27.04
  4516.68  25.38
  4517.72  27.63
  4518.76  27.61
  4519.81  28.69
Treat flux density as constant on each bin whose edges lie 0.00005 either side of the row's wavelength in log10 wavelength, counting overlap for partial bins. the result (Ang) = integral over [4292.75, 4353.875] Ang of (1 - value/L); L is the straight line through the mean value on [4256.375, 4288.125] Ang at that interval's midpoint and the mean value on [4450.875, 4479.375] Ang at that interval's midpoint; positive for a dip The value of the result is 6.8 Ang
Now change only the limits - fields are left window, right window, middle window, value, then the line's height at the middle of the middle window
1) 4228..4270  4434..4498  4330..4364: 2.7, 25.3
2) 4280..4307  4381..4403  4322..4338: -1.9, 21.5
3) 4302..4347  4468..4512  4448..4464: 0.1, 26.3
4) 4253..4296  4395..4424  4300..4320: 5.0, 23.3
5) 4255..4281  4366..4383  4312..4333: 0.8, 23.4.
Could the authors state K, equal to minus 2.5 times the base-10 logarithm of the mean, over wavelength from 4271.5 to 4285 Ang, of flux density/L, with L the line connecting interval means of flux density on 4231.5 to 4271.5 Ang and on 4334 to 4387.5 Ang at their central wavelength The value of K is 0.13 mag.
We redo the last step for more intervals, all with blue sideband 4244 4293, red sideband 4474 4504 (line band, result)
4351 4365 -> 0.04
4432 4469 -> 0.02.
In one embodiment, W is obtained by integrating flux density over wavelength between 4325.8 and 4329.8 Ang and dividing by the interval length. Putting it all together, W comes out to 22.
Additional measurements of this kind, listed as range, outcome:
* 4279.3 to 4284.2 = 21.9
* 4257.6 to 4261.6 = 25.2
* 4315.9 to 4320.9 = 25.5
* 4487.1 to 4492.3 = 28.2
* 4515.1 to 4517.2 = 26.2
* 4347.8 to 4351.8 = 26.6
